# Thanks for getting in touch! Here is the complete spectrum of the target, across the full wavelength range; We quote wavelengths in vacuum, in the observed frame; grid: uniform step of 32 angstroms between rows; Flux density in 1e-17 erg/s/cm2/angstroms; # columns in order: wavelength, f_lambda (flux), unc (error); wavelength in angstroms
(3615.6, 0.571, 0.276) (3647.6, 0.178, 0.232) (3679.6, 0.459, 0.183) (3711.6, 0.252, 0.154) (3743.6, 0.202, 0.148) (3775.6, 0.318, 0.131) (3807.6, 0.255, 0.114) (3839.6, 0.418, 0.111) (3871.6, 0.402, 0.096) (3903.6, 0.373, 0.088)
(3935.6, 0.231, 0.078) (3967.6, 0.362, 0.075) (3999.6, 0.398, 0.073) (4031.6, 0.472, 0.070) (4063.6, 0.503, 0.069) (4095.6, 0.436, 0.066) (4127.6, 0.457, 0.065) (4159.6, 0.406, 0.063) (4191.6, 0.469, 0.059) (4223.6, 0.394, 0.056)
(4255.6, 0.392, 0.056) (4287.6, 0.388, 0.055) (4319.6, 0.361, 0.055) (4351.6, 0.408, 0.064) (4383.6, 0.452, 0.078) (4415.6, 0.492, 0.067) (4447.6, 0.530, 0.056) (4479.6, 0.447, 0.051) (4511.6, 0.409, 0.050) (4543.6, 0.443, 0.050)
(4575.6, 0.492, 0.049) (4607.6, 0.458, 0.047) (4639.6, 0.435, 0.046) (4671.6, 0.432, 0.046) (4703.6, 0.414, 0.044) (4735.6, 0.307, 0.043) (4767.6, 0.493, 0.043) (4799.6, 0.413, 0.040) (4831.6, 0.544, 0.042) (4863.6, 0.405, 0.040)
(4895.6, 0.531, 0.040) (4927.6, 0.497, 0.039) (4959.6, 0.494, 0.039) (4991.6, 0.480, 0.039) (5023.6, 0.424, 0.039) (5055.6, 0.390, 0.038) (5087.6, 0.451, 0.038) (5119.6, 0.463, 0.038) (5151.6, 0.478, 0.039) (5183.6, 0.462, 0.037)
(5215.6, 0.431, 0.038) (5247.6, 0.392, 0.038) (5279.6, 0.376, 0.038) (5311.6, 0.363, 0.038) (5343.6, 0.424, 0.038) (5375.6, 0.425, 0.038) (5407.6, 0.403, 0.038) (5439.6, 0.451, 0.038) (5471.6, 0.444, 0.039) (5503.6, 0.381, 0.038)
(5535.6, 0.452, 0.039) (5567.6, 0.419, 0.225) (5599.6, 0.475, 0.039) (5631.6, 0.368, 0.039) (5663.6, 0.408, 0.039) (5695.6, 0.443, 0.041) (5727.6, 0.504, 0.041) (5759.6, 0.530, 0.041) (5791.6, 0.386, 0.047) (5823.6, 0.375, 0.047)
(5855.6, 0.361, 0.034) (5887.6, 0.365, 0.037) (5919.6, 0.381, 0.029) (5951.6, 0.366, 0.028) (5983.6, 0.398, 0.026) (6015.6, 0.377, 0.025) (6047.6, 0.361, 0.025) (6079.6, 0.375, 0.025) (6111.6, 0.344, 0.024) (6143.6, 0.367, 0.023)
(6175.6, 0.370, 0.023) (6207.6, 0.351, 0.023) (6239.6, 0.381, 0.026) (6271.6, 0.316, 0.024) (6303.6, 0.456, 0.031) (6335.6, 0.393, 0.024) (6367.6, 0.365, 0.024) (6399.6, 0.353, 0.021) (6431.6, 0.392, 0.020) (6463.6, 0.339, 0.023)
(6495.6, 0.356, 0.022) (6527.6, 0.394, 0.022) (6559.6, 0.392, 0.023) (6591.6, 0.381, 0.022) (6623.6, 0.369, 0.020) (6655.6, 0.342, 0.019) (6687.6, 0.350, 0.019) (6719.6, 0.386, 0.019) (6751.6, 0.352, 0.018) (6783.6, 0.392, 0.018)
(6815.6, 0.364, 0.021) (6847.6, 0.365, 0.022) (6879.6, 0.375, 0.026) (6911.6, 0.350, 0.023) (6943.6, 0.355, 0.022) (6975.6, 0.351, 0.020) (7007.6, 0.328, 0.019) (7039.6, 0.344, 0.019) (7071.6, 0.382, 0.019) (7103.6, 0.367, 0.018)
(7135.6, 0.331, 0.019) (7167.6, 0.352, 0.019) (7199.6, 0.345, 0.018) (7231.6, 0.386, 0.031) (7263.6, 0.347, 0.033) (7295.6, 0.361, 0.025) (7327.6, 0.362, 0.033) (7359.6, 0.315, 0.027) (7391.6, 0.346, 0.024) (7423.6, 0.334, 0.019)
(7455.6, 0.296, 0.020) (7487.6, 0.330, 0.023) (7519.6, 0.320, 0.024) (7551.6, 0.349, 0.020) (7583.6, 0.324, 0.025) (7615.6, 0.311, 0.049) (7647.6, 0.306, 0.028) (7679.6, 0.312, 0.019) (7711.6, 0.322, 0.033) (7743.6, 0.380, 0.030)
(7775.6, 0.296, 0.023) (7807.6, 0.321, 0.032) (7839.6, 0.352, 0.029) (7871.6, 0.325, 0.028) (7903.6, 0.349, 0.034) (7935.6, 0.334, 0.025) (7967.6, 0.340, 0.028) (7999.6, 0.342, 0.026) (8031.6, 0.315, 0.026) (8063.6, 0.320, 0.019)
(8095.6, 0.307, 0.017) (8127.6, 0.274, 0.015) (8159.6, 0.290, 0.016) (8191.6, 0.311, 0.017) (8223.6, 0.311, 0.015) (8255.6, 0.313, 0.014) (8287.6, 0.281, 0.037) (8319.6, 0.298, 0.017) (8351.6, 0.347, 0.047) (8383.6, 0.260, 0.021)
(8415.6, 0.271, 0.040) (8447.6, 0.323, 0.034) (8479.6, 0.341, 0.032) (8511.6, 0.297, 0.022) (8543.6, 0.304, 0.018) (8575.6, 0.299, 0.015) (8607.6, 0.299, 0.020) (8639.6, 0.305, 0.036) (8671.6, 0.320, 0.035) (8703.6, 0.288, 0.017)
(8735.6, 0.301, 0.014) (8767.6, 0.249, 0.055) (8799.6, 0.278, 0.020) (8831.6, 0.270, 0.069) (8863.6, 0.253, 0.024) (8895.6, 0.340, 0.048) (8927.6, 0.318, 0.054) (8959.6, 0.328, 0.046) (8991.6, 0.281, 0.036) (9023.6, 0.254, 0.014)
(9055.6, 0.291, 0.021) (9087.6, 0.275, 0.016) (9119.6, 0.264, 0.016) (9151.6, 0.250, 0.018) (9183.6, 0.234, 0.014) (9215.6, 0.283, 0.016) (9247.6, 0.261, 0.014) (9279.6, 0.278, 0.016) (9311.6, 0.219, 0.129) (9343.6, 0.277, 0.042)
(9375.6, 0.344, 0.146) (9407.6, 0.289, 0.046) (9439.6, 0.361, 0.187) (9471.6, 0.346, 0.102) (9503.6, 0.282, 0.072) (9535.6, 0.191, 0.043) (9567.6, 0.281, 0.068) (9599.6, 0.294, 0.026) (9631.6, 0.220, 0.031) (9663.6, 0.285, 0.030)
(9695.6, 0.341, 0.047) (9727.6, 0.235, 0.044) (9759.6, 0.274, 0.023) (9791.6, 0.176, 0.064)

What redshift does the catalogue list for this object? 0.48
